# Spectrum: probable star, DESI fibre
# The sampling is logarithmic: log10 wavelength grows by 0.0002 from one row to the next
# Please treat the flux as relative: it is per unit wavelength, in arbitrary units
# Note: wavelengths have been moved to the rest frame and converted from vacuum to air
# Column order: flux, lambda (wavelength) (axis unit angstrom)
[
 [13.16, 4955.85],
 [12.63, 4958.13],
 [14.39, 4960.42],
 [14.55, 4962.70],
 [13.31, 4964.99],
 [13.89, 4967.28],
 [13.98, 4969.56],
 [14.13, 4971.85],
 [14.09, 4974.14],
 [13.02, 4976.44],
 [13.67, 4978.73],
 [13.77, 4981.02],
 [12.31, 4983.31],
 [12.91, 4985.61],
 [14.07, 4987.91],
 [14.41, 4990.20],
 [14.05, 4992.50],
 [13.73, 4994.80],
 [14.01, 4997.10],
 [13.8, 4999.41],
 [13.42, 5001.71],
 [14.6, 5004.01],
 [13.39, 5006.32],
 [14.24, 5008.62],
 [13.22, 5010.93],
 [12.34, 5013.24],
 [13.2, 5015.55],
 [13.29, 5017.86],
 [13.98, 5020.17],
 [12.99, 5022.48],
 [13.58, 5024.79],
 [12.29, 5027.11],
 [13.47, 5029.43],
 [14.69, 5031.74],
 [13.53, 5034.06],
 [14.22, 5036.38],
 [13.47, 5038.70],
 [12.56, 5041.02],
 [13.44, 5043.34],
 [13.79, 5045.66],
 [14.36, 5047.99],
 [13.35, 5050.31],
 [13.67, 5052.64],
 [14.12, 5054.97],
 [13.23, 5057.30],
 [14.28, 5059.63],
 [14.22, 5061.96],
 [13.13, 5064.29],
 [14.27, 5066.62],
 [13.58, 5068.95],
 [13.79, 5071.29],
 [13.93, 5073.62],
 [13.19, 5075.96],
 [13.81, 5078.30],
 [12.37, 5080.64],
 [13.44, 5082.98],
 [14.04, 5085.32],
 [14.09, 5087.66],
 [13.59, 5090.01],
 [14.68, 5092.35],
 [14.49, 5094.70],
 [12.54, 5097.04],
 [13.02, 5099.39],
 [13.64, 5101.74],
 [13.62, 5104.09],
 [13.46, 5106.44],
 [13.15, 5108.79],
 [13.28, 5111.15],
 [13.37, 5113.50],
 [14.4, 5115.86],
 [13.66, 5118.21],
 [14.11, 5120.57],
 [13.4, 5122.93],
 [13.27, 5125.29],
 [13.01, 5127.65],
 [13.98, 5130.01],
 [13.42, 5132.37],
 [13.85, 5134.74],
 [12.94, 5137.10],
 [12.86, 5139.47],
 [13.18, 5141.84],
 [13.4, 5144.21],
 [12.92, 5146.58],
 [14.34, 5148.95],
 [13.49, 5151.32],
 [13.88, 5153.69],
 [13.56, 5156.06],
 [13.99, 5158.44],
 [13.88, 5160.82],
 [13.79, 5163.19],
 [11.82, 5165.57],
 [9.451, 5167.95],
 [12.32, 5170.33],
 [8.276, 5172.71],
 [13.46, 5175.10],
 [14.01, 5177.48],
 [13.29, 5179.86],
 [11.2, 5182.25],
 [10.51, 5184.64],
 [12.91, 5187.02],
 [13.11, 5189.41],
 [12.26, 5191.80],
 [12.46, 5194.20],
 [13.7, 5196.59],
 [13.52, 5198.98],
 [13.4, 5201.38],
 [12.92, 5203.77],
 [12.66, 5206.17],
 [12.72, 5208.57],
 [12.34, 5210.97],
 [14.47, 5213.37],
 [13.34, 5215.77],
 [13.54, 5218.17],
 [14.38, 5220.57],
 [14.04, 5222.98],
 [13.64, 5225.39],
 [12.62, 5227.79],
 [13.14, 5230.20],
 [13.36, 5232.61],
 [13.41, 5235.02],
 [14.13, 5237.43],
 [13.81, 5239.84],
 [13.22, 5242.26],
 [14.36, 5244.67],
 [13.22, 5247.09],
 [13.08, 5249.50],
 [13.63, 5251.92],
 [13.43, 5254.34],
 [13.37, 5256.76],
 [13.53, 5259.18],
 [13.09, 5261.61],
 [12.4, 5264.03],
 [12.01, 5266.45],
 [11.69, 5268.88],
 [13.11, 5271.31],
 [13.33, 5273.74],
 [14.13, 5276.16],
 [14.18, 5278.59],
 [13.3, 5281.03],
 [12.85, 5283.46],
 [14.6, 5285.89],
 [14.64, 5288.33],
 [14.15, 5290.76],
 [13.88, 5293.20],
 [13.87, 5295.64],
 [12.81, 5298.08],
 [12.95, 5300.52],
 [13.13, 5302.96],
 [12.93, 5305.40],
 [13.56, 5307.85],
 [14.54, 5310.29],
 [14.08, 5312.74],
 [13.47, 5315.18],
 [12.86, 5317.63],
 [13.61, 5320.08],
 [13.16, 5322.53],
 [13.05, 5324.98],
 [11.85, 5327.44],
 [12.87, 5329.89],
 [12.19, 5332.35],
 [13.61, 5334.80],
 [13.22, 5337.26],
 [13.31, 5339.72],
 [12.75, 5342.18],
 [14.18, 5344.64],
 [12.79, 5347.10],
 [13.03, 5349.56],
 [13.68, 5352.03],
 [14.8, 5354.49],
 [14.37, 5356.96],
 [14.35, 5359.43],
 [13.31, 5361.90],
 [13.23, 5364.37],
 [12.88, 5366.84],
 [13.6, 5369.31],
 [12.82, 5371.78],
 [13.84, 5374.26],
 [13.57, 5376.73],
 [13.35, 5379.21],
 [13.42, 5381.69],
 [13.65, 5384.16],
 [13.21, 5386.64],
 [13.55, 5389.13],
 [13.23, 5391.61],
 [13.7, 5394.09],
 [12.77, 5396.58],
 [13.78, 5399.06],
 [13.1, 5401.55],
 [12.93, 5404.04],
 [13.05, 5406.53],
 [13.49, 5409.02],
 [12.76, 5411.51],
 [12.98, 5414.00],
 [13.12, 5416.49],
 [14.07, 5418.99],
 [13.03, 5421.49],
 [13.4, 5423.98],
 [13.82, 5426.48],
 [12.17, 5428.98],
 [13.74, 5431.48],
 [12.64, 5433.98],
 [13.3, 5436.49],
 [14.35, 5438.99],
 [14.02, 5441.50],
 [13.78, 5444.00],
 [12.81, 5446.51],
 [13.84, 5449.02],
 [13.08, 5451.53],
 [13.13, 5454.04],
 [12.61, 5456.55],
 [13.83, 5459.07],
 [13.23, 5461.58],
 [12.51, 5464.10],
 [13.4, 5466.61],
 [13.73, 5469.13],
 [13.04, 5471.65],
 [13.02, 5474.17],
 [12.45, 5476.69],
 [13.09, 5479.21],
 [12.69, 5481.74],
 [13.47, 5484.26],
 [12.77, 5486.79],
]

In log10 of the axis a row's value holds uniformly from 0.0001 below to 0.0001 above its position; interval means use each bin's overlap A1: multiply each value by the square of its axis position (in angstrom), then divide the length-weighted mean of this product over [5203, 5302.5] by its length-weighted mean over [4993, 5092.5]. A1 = 1.1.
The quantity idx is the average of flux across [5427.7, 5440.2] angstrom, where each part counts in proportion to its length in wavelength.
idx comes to 13.2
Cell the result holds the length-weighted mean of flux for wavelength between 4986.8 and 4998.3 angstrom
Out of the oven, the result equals 14.1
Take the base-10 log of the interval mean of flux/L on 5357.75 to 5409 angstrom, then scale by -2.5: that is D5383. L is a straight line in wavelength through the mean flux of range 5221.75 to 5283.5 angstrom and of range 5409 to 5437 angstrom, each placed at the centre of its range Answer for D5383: -0.01 mag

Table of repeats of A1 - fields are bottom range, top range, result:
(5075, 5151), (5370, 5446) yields 1.11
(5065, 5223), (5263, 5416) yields 1.09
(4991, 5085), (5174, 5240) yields 1.03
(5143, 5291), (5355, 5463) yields 1.09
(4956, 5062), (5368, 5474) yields 1.14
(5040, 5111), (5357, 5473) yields 1.11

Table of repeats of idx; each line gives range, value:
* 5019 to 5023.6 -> 13.5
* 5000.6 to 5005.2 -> 14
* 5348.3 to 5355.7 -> 13.8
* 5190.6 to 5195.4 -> 12.3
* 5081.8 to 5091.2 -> 13.8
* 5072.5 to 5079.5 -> 13.6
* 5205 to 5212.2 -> 12.6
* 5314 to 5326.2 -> 13.2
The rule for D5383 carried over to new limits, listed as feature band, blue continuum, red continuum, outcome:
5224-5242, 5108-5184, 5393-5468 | -0.025 mag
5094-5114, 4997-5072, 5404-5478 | 0.014 mag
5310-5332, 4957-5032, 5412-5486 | 0.014 mag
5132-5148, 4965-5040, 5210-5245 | 0.030 mag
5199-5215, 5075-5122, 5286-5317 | 0.042 mag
